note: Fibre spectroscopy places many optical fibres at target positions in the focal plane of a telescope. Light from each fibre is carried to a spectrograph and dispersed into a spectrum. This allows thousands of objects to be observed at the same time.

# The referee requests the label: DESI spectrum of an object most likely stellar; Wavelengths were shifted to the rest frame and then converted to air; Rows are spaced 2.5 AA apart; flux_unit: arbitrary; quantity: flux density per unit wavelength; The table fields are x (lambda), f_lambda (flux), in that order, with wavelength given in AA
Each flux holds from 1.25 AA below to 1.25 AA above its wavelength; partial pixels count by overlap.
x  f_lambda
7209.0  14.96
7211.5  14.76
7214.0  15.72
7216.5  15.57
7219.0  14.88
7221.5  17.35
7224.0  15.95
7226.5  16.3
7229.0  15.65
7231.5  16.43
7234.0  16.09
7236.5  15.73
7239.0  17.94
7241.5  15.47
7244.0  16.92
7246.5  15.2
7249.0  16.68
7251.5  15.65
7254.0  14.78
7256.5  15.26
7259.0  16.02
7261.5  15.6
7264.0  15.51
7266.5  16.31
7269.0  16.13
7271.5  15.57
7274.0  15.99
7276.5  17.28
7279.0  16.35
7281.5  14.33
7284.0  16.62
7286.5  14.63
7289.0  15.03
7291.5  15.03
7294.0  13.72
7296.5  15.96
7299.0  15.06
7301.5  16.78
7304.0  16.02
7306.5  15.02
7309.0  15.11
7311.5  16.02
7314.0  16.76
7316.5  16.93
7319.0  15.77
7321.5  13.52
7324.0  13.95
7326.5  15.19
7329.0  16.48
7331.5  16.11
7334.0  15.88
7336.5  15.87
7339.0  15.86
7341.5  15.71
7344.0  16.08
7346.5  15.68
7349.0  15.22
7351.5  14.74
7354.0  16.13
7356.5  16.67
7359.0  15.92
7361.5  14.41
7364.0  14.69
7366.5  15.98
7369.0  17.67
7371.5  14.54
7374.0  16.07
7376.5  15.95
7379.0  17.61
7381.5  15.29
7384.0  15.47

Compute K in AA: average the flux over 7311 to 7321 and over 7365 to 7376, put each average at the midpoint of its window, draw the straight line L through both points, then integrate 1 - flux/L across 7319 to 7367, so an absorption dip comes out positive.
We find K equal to 1.9 AA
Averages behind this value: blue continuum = 16.2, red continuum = 16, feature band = 15.5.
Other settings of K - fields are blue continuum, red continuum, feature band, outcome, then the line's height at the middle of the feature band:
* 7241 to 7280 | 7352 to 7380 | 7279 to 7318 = 0.9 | 15.9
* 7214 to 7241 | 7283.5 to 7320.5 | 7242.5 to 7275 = 0.2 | 15.9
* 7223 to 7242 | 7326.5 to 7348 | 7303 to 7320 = 0.0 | 16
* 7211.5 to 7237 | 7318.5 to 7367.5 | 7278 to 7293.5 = 0.5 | 15.7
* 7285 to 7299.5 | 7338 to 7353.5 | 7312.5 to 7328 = -0.1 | 15.3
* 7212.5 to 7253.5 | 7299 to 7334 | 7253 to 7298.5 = 0.8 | 15.9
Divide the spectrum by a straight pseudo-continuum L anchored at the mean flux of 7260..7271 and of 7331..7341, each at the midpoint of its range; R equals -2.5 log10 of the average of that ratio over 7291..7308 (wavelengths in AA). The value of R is 0.03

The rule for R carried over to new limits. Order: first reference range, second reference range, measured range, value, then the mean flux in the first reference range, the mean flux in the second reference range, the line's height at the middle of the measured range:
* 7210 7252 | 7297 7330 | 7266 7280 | -0.03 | 16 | 15.6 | 15.8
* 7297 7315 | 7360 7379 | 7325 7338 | -0.01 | 15.8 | 15.8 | 15.8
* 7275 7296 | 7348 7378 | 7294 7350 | -0.01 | 15.4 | 15.7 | 15.5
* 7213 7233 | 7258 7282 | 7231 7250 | -0.02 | 16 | 16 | 16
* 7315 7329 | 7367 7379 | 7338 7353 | 0.01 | 15.2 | 16.2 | 15.7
